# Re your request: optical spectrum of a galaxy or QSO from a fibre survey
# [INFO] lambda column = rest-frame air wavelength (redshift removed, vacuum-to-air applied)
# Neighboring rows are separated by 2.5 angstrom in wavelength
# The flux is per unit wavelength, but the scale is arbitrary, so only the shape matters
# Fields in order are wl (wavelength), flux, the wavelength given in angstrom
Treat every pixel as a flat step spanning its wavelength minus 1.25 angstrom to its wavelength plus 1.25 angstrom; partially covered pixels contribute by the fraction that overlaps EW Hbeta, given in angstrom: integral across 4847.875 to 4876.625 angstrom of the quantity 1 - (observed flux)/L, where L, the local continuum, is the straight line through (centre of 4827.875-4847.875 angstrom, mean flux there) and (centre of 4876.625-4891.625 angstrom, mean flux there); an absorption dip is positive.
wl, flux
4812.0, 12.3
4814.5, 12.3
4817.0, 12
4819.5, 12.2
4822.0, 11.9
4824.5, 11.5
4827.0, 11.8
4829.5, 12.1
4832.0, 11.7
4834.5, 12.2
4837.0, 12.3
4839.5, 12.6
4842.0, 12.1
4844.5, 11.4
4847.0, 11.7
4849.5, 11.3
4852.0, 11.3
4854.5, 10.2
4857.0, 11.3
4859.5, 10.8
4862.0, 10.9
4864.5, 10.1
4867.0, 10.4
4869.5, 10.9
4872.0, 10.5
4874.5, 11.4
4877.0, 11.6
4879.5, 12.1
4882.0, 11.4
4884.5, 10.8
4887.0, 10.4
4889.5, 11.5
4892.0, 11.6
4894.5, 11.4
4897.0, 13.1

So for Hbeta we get 1.91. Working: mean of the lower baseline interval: 12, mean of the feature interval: 10.9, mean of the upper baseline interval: 11.3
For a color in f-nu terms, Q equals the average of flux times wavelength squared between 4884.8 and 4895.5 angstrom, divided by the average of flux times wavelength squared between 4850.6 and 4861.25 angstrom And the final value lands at 1.04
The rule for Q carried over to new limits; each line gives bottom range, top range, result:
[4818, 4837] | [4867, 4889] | 0.95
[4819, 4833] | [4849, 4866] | 0.92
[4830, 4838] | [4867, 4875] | 0.91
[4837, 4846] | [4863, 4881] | 0.92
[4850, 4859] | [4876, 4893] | 1.05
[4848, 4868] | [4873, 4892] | 1.06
